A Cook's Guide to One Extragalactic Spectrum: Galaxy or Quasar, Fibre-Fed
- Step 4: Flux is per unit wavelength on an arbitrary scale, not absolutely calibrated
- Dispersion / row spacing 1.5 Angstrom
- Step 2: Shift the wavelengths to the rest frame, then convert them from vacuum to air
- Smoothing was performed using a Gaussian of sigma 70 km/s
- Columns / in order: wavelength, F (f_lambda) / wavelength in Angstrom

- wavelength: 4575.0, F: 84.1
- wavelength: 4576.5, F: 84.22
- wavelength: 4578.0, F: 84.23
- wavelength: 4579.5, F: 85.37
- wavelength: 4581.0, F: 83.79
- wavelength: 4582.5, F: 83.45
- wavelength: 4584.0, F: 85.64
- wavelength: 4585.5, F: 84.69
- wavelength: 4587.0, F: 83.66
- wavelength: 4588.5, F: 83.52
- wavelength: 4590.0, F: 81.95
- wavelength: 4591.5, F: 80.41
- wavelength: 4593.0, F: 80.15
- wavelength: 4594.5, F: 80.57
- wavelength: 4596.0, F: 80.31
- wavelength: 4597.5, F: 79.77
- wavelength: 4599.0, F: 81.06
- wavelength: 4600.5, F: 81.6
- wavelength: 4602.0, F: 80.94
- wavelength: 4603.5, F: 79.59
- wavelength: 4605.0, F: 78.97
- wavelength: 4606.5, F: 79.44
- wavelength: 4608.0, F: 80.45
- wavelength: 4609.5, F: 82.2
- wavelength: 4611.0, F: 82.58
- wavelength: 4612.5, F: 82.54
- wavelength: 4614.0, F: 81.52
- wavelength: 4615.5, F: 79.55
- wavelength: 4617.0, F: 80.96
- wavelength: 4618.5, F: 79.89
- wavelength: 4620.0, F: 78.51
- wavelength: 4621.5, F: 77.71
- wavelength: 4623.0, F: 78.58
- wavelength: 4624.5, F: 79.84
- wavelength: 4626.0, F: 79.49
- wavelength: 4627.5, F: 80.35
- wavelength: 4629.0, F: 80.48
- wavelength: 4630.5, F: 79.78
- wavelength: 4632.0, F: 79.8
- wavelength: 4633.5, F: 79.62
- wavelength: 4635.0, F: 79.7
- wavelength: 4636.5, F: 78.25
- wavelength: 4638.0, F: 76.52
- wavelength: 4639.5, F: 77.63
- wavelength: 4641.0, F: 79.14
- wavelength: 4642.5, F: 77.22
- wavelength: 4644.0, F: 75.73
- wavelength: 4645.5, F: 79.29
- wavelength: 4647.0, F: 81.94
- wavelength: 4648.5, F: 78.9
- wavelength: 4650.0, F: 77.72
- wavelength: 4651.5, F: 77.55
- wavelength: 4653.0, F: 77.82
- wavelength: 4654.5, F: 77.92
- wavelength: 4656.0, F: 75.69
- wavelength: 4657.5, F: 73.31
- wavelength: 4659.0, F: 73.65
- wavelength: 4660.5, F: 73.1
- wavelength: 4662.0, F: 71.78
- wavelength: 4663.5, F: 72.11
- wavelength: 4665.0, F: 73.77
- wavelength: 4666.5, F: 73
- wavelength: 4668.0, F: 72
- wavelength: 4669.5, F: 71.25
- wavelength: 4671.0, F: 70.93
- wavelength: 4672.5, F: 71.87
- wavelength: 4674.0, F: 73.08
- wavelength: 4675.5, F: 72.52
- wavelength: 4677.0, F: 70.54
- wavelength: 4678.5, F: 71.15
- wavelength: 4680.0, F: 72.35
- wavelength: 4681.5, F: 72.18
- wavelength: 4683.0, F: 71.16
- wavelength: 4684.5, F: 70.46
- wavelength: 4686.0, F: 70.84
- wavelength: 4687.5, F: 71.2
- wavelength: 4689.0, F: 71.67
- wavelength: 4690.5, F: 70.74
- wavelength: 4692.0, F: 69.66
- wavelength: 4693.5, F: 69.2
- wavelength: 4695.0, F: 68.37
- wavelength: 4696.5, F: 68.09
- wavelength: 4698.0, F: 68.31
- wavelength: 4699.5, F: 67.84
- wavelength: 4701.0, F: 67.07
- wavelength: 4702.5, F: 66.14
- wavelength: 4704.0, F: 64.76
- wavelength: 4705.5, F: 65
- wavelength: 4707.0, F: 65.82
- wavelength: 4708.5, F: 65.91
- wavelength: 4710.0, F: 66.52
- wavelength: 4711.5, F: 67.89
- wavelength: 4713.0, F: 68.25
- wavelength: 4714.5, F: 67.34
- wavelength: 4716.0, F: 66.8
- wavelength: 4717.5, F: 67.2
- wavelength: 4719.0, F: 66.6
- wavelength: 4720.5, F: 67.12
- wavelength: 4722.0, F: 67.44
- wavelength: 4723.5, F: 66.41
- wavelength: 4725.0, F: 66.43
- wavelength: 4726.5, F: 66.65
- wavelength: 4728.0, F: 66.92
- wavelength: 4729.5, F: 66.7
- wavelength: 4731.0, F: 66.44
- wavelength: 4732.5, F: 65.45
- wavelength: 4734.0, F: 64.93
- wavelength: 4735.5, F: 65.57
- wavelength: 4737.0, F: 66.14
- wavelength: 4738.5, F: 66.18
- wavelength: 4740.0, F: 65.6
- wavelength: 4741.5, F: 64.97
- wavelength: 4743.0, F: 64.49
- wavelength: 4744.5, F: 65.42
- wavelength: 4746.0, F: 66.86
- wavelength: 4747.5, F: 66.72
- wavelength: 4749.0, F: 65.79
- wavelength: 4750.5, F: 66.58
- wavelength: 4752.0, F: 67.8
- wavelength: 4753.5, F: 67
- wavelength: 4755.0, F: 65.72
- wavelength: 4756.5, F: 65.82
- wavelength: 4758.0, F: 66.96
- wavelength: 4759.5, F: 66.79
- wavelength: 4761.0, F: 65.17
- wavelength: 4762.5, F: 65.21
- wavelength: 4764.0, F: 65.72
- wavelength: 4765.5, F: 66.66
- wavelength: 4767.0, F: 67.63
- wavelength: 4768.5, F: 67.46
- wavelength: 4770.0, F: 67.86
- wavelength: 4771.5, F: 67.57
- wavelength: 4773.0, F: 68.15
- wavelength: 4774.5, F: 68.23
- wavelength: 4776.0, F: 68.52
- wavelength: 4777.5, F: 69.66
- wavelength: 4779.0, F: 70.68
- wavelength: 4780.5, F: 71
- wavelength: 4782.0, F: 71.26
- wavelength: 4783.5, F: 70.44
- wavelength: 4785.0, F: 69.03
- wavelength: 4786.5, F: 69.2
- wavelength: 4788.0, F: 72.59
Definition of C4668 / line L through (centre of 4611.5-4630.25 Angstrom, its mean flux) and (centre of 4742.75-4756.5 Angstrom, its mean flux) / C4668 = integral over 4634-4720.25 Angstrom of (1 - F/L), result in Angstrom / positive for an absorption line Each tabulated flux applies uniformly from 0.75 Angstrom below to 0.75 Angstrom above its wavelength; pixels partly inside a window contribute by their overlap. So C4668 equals 2.4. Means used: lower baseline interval 80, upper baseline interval 66.3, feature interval 72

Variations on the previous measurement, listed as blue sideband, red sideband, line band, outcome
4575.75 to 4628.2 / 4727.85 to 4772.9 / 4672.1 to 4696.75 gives 0.70 Angstrom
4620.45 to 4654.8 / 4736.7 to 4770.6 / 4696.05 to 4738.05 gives 2.14 Angstrom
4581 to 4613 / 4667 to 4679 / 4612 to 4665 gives -1.25 Angstrom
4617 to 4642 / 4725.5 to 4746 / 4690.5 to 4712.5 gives 0.88 Angstrom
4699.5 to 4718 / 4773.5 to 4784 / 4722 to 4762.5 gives 1.21 Angstrom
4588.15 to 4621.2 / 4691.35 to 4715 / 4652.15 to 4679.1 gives -0.27 Angstrom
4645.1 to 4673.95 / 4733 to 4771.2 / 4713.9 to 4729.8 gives 0.50 Angstrom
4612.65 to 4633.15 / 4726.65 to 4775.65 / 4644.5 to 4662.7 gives 0.01 Angstrom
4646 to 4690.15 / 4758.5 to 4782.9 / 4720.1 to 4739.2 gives 1.05 Angstrom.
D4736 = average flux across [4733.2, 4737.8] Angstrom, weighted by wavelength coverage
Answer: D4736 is 65.6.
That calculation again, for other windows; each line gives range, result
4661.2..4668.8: 72.5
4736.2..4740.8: 66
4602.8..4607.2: 79.3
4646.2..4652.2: 79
